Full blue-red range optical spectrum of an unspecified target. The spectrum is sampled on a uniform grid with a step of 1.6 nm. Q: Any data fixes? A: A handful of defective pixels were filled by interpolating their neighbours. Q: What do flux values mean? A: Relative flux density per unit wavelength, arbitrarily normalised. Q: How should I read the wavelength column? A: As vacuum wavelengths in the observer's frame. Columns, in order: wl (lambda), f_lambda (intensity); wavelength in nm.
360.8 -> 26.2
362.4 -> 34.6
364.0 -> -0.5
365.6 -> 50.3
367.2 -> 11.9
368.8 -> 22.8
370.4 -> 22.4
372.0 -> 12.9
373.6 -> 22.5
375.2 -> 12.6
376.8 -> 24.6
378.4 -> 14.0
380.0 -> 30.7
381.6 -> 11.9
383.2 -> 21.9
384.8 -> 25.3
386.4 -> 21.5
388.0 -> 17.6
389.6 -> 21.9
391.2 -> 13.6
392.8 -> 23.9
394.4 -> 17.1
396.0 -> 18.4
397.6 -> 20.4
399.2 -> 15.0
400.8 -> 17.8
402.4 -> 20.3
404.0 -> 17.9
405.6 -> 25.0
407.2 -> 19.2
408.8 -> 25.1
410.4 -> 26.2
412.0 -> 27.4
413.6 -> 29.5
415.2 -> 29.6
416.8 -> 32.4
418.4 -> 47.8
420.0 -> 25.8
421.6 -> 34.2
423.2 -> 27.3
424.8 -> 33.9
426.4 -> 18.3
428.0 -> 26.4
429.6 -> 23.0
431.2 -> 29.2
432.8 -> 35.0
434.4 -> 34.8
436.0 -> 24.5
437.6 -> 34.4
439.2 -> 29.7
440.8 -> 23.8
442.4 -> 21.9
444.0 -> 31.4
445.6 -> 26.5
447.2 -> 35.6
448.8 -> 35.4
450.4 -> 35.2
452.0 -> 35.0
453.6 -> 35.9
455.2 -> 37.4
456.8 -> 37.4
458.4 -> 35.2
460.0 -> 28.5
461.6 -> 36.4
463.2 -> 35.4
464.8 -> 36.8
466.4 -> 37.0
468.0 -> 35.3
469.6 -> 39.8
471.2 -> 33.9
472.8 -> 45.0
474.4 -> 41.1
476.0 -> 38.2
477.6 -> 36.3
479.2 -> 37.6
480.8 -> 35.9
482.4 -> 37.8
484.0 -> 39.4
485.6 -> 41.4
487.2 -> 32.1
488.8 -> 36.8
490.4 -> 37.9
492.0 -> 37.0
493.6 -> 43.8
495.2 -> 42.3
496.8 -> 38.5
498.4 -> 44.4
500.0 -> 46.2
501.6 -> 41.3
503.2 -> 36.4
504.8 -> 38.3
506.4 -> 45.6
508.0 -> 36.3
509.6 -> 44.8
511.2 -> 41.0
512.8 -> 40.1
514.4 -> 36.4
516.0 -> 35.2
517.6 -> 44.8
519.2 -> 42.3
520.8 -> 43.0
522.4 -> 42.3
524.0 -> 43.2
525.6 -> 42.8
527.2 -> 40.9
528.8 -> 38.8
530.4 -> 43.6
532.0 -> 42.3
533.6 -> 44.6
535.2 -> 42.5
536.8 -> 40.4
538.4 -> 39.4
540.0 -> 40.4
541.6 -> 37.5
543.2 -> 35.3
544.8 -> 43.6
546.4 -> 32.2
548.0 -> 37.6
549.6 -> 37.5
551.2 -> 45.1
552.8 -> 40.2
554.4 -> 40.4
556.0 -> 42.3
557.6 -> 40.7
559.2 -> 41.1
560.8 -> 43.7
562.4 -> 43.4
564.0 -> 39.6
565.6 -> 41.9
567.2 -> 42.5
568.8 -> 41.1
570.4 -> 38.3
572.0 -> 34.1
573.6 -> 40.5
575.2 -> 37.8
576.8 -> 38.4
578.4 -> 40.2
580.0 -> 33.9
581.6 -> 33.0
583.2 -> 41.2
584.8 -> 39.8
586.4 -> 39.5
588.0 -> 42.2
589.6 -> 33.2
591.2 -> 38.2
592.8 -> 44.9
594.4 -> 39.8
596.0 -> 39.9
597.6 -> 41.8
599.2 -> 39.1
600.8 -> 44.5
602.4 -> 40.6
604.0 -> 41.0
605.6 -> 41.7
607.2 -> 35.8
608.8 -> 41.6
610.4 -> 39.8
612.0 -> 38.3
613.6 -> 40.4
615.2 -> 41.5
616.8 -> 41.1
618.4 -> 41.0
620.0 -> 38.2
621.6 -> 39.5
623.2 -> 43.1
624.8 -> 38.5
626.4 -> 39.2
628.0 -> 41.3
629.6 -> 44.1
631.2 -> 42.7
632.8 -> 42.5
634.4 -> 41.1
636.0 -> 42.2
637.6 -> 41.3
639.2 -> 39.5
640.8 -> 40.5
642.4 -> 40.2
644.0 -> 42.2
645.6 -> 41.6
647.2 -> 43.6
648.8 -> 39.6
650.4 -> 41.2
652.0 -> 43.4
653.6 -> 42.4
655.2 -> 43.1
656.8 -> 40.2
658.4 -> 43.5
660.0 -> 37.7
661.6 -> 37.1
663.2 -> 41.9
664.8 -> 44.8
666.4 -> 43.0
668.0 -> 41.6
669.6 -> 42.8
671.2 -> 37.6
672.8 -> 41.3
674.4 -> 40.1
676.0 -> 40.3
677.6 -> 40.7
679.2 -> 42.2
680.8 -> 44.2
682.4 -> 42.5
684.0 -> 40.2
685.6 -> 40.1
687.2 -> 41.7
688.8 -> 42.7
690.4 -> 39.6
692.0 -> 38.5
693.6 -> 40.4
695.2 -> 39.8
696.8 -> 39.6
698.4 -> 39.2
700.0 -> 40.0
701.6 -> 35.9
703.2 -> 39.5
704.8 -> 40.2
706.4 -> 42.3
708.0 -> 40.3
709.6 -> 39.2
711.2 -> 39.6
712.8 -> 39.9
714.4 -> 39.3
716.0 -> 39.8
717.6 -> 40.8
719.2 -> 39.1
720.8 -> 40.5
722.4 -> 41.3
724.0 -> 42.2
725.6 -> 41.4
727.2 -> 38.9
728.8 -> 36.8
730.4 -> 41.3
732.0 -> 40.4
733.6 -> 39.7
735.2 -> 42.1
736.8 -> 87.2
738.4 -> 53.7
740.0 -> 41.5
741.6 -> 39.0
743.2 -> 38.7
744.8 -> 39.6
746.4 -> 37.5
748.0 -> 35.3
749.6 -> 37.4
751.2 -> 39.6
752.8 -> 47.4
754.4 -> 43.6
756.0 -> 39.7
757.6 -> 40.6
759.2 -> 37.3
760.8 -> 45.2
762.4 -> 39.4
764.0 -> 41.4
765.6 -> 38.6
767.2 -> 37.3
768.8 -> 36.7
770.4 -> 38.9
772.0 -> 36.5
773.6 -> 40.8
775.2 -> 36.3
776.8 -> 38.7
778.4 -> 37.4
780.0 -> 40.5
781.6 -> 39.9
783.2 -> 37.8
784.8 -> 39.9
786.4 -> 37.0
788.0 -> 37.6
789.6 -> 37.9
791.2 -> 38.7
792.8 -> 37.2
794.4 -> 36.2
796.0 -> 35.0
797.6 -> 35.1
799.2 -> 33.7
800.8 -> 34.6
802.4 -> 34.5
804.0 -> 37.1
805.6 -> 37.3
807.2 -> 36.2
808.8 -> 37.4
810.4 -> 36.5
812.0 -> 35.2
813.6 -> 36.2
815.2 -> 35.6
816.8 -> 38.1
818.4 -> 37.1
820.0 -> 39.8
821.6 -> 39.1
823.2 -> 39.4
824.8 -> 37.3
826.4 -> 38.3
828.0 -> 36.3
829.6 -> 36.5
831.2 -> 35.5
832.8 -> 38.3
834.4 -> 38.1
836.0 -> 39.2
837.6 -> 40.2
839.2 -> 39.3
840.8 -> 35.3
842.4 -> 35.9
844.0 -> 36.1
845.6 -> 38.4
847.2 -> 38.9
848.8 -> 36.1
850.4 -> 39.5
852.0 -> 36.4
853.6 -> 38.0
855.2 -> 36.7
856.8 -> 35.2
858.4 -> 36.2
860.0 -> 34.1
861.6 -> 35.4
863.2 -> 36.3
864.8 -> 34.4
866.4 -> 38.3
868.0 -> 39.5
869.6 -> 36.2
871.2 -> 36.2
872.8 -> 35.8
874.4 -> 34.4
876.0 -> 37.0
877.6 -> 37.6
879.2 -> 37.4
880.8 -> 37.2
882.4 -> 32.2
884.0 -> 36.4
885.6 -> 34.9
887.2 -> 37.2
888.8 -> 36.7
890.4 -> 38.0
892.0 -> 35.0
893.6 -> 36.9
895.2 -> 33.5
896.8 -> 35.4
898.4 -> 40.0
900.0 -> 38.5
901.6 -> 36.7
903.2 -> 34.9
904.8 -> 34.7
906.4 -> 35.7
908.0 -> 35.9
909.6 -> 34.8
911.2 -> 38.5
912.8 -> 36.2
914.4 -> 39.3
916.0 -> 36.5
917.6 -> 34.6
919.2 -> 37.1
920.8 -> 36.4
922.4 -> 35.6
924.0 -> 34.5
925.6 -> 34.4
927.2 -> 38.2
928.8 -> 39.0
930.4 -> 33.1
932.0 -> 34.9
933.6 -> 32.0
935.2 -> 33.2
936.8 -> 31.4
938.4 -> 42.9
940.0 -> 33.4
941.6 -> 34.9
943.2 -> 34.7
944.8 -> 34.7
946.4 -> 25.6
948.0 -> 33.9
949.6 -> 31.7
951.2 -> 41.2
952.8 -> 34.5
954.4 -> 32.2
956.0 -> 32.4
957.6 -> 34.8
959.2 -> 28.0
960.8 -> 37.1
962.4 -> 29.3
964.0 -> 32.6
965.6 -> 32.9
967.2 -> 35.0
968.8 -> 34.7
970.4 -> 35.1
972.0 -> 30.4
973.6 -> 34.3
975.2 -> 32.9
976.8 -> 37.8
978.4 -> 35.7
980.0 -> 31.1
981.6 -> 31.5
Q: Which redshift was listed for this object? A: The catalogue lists 0.122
